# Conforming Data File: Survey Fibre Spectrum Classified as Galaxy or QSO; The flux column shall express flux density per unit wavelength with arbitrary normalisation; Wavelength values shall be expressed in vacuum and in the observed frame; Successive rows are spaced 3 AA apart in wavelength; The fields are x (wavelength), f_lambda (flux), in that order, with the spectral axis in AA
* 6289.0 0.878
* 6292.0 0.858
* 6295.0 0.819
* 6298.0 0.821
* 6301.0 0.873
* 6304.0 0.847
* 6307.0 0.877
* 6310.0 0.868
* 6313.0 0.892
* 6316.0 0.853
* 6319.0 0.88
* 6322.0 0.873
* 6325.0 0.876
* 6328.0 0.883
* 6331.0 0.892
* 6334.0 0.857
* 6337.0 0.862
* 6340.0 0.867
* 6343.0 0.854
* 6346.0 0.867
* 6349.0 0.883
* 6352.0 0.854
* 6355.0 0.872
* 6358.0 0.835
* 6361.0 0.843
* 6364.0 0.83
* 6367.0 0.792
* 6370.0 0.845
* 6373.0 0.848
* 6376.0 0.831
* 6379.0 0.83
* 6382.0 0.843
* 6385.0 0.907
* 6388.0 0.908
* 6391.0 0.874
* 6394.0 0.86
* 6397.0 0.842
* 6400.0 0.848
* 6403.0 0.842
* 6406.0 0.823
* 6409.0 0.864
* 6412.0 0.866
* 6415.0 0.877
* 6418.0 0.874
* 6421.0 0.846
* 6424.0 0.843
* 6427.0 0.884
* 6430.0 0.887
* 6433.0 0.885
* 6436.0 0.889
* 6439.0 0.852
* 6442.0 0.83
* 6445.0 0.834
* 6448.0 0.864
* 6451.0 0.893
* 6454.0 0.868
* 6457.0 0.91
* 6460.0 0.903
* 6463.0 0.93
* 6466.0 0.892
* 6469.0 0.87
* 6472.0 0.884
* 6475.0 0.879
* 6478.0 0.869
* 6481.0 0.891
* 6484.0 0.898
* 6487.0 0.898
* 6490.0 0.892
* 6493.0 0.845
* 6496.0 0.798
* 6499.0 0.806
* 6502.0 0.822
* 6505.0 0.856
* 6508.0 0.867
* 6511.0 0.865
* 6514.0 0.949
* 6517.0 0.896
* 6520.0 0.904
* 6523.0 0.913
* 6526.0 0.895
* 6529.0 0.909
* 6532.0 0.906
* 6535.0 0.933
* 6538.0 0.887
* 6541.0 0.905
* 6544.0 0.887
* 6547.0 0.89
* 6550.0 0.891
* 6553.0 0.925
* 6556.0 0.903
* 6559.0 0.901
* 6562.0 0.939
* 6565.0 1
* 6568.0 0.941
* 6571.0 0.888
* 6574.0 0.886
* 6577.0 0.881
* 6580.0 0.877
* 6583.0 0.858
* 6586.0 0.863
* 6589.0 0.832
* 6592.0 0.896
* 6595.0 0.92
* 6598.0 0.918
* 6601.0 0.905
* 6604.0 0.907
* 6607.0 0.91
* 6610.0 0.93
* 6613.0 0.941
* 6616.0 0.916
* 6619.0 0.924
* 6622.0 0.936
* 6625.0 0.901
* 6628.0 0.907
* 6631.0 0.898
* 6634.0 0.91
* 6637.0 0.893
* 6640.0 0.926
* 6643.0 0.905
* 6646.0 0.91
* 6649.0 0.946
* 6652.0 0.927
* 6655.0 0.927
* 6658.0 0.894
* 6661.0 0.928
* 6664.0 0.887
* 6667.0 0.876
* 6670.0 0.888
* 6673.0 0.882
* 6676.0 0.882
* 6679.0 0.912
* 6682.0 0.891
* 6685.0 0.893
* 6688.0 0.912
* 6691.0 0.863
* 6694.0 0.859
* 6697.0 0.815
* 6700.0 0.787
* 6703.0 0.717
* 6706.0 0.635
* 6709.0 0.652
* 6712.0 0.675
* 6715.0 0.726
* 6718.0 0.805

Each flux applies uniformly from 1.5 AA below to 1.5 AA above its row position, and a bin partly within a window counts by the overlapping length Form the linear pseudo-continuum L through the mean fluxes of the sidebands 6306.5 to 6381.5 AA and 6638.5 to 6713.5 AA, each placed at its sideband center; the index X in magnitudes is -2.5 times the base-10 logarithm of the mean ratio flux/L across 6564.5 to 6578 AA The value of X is -0.07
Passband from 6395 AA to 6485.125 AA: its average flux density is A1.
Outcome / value 0.871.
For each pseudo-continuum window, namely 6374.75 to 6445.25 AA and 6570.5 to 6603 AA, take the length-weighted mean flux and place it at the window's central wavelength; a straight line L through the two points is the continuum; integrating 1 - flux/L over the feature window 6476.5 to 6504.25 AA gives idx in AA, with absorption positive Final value 0.4 AA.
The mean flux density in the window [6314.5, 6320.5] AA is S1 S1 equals 0.866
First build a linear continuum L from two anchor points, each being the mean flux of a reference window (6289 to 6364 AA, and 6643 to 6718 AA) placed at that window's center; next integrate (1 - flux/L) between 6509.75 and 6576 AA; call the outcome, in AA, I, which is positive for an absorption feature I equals -4.5 AA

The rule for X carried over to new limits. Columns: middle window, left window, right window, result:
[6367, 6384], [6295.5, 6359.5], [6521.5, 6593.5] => 0.04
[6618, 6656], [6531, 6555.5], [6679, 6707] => -0.07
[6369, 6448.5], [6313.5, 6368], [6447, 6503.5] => 0.01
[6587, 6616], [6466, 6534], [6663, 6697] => -0.03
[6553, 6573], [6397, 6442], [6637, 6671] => -0.04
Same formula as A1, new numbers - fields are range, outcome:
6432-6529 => 0.877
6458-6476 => 0.894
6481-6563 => 0.888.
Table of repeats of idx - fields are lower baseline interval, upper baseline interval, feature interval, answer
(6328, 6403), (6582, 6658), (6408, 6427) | 0.1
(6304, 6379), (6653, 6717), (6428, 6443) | -0.3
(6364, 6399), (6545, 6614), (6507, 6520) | -0.1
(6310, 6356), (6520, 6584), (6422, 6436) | 0.2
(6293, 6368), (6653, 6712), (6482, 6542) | -2.2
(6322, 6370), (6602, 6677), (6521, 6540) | -0.3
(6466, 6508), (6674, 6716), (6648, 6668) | -2.4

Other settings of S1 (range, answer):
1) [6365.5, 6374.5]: 0.828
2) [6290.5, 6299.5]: 0.833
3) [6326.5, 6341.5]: 0.872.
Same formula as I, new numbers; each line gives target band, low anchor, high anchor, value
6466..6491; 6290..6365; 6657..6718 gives -1.1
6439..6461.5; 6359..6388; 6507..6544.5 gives 0.1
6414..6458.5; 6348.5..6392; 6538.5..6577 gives 0.2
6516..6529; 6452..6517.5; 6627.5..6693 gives -0.3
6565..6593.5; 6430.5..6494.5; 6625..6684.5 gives 0.3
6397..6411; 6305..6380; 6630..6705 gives 0.3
